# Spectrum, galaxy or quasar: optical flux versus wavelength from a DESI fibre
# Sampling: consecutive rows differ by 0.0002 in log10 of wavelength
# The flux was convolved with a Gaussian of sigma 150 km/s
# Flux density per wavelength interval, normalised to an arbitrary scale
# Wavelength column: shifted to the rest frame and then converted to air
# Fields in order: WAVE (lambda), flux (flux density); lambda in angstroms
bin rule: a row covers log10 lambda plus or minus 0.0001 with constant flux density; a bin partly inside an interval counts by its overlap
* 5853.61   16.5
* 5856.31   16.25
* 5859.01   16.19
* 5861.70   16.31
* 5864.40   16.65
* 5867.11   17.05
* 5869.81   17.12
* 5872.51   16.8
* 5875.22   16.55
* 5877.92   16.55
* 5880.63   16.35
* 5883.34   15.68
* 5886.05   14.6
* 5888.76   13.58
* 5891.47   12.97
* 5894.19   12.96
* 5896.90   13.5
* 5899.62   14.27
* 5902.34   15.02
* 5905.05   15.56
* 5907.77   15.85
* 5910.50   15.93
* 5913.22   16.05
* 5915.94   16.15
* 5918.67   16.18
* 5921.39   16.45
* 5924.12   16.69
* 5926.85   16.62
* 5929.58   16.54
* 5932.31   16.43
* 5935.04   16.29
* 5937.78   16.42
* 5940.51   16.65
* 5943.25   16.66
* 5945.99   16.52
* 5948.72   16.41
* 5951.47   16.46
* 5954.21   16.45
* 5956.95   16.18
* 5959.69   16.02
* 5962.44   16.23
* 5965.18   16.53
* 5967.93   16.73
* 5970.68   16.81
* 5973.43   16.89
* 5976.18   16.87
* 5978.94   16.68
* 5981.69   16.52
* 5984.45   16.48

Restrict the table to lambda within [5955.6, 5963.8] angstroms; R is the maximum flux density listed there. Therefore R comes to 16.23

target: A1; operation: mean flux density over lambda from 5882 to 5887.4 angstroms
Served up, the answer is 15.1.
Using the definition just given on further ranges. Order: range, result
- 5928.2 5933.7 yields 16.5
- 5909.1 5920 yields 16.1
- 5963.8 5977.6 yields 16.8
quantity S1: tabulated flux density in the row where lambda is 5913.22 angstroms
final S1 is 16.05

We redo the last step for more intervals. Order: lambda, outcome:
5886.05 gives 14.6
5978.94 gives 16.68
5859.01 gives 16.19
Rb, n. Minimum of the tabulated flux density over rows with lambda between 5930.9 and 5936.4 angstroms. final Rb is 16.29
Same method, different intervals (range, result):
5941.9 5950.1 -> 16.41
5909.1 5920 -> 15.93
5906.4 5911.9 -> 15.85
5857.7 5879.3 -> 16.19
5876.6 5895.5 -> 12.96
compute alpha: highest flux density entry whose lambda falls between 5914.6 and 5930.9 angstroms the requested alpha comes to 16.69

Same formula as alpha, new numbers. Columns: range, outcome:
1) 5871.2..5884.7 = 16.8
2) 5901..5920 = 16.18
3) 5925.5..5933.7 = 16.62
